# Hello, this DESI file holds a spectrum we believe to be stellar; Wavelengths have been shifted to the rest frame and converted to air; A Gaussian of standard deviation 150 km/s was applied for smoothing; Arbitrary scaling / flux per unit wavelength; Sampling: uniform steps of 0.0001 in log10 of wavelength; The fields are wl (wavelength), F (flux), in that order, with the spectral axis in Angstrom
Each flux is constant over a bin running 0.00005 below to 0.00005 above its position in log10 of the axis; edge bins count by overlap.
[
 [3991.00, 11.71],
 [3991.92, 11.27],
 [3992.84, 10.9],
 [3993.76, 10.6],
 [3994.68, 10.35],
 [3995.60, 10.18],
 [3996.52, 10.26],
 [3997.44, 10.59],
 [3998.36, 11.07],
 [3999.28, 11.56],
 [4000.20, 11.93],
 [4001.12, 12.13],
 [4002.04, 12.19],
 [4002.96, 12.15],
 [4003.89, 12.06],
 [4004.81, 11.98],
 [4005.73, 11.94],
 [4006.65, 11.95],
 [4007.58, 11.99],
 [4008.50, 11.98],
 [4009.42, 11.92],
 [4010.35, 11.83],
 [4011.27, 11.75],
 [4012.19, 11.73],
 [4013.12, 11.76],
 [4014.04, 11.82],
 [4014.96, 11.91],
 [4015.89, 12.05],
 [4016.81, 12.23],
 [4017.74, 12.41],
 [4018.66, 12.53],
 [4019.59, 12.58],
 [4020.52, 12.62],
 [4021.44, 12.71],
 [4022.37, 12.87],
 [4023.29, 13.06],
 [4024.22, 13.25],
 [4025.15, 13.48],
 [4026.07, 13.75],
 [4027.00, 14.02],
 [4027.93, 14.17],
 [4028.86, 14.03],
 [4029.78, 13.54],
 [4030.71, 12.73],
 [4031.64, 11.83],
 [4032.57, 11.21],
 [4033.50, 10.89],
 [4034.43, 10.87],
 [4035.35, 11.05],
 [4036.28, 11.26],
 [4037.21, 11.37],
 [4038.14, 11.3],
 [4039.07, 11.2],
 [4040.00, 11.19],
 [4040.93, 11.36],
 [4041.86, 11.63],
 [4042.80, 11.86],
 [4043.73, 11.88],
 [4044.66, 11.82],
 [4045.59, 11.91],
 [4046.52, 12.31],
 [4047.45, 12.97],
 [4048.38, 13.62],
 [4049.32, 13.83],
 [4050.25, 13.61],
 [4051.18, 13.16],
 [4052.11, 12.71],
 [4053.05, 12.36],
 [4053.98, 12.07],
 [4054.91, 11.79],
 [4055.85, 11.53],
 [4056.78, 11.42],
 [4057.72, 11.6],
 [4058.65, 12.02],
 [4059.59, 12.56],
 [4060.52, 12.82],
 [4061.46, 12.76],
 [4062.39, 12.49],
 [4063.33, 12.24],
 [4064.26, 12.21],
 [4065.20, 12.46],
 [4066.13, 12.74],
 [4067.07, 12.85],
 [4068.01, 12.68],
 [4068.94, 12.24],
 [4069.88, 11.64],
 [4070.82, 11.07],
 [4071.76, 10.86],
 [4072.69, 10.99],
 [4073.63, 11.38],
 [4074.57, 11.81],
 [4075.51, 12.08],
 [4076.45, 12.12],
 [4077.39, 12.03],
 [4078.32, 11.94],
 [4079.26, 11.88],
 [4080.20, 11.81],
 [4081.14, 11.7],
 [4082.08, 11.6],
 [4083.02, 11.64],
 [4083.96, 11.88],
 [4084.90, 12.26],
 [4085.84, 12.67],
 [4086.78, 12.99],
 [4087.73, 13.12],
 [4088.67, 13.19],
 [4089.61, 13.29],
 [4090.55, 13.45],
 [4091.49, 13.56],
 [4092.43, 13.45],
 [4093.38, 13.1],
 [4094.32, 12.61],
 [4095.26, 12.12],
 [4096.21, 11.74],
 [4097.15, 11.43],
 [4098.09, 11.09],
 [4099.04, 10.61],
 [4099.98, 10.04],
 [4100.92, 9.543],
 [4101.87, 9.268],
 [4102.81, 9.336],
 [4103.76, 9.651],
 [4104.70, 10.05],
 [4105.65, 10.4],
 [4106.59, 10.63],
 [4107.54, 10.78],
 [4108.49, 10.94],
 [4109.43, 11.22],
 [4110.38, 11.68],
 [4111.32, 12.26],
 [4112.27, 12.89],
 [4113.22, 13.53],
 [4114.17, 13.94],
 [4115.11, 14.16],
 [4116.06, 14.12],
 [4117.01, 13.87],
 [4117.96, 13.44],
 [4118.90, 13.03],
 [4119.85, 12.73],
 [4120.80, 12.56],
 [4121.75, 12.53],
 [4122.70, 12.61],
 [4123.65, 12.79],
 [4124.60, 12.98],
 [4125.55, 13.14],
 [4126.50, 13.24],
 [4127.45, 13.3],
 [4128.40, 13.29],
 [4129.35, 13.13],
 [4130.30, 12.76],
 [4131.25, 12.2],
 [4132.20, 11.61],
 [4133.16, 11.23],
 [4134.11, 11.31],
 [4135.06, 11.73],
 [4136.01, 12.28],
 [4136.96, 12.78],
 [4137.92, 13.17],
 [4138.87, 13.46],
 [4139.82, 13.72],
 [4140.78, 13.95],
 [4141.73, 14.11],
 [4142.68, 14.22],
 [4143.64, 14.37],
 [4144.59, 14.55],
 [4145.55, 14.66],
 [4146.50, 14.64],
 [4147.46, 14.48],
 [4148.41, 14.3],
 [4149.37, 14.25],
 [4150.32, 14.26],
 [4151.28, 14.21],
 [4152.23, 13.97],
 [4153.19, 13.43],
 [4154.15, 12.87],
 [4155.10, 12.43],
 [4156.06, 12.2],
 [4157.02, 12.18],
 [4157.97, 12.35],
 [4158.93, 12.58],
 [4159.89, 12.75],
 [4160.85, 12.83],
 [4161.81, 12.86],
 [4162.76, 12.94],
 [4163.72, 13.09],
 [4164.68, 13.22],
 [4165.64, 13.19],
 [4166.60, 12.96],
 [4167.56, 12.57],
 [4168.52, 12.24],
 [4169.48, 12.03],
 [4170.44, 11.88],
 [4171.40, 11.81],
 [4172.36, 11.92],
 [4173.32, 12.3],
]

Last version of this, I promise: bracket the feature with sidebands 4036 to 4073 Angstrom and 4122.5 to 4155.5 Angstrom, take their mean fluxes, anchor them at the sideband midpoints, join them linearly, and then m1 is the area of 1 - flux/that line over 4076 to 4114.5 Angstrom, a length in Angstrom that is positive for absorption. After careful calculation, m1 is 2.7 Angstrom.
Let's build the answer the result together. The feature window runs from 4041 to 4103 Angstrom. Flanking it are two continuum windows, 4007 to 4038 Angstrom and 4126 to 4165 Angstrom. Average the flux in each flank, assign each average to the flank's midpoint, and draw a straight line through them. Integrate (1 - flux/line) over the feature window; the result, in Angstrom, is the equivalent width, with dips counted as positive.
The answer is 2.9 Angstrom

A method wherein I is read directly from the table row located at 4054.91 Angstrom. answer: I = 11.79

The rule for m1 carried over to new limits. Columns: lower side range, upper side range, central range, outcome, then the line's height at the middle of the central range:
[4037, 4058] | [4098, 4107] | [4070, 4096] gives -3.6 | 10.8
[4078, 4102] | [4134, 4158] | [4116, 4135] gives 0.3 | 13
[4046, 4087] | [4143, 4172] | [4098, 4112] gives 2.3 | 12.6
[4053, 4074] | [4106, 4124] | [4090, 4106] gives 1.5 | 12.4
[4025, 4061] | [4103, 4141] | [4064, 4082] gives 0.6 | 12.3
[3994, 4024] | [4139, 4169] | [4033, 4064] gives 0.7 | 12.3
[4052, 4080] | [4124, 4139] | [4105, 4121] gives 0.0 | 12.4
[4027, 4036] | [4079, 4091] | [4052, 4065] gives 0.2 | 12.4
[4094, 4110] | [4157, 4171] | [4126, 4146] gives -2.3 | 11.8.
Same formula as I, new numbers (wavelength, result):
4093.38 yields 13.1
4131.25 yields 12.2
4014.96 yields 11.91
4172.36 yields 11.92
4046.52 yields 12.31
